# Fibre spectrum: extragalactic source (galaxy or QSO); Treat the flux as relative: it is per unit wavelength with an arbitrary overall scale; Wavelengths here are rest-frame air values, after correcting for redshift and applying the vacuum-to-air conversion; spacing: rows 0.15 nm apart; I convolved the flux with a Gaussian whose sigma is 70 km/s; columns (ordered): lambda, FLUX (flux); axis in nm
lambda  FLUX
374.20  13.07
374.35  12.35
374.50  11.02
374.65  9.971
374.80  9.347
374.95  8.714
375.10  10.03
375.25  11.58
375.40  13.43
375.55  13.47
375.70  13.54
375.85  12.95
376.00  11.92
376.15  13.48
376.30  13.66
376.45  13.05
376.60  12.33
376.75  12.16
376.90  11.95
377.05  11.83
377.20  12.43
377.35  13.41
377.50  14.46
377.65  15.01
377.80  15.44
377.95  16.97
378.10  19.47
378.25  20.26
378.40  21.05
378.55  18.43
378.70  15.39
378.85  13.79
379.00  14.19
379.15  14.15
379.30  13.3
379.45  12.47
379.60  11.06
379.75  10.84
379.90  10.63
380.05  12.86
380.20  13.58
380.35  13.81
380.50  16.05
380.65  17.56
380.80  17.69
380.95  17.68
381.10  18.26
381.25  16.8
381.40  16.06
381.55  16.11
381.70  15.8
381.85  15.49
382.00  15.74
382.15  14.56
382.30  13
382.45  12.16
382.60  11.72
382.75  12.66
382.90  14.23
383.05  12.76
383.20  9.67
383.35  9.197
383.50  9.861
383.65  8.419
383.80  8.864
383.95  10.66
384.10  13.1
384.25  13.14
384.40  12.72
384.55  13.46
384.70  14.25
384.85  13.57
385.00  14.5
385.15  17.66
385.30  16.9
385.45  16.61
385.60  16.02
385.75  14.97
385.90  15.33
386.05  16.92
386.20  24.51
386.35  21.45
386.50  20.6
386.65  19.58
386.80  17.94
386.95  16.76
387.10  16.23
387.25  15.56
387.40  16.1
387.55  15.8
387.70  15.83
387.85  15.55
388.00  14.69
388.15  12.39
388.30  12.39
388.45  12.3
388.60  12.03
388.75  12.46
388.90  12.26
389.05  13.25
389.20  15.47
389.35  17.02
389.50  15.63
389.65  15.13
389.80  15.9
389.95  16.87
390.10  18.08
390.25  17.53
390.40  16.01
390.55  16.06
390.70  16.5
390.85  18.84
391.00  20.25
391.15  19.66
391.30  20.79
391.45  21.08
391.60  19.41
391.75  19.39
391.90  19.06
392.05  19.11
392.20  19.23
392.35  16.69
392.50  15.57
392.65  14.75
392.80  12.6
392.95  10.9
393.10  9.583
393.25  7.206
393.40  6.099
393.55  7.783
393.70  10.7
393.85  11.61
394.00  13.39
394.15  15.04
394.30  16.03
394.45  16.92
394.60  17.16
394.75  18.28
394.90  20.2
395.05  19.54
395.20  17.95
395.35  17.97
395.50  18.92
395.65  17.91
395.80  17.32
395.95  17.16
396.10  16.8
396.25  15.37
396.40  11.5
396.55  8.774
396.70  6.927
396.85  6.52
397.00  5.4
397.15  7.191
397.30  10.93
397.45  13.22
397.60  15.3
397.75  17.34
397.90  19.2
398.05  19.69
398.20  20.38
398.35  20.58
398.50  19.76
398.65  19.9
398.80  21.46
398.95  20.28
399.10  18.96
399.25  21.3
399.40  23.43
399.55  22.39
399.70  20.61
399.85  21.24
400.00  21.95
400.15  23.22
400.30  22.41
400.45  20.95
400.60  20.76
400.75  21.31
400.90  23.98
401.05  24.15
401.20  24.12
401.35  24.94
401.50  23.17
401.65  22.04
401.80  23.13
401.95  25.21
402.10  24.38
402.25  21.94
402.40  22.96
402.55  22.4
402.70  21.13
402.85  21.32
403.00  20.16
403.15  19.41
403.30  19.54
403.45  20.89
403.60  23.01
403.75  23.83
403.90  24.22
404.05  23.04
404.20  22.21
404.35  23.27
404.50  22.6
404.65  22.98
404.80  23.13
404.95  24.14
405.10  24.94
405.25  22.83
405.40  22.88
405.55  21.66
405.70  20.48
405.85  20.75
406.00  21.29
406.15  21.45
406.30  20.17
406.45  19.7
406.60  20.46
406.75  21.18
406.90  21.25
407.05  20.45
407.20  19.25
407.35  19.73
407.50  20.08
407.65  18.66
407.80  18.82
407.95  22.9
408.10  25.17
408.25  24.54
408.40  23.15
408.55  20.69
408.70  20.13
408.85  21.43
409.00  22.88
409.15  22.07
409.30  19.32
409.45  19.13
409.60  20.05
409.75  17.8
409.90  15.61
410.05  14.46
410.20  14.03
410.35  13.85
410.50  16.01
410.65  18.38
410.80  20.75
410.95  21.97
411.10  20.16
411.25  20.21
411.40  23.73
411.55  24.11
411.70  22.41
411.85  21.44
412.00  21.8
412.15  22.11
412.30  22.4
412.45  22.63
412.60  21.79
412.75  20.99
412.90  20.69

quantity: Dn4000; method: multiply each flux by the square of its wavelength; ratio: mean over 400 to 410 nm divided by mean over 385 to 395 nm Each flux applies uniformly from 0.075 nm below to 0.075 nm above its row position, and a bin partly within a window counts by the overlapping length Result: 1.5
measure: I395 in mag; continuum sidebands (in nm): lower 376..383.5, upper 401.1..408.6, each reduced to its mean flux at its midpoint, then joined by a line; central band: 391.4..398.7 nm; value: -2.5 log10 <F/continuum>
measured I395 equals 0.25 mag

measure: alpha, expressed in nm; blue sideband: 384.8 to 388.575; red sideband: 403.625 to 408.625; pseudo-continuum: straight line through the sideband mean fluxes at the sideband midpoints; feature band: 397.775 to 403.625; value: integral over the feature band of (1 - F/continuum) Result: -0.38 nm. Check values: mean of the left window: 16.4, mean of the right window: 21.9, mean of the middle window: 21.7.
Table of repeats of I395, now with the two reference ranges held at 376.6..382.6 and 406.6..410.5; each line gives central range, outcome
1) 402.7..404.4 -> -0.15 mag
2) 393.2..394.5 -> 0.43 mag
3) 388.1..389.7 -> 0.20 mag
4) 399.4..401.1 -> -0.20 mag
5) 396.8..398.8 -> 0.17 mag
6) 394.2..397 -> 0.15 mag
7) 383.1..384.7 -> 0.37 mag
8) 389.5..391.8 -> -0.08 mag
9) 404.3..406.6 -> -0.15 mag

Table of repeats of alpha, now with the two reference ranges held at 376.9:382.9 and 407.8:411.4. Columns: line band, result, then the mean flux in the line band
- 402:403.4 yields -0.214 nm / 21.5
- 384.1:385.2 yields 0.115 nm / 14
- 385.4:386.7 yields -0.208 nm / 18.5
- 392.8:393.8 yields 0.470 nm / 9.08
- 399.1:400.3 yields -0.242 nm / 21.9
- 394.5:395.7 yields -0.073 nm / 18.5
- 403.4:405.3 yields -0.425 nm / 23.2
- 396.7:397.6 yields 0.441 nm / 9.06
